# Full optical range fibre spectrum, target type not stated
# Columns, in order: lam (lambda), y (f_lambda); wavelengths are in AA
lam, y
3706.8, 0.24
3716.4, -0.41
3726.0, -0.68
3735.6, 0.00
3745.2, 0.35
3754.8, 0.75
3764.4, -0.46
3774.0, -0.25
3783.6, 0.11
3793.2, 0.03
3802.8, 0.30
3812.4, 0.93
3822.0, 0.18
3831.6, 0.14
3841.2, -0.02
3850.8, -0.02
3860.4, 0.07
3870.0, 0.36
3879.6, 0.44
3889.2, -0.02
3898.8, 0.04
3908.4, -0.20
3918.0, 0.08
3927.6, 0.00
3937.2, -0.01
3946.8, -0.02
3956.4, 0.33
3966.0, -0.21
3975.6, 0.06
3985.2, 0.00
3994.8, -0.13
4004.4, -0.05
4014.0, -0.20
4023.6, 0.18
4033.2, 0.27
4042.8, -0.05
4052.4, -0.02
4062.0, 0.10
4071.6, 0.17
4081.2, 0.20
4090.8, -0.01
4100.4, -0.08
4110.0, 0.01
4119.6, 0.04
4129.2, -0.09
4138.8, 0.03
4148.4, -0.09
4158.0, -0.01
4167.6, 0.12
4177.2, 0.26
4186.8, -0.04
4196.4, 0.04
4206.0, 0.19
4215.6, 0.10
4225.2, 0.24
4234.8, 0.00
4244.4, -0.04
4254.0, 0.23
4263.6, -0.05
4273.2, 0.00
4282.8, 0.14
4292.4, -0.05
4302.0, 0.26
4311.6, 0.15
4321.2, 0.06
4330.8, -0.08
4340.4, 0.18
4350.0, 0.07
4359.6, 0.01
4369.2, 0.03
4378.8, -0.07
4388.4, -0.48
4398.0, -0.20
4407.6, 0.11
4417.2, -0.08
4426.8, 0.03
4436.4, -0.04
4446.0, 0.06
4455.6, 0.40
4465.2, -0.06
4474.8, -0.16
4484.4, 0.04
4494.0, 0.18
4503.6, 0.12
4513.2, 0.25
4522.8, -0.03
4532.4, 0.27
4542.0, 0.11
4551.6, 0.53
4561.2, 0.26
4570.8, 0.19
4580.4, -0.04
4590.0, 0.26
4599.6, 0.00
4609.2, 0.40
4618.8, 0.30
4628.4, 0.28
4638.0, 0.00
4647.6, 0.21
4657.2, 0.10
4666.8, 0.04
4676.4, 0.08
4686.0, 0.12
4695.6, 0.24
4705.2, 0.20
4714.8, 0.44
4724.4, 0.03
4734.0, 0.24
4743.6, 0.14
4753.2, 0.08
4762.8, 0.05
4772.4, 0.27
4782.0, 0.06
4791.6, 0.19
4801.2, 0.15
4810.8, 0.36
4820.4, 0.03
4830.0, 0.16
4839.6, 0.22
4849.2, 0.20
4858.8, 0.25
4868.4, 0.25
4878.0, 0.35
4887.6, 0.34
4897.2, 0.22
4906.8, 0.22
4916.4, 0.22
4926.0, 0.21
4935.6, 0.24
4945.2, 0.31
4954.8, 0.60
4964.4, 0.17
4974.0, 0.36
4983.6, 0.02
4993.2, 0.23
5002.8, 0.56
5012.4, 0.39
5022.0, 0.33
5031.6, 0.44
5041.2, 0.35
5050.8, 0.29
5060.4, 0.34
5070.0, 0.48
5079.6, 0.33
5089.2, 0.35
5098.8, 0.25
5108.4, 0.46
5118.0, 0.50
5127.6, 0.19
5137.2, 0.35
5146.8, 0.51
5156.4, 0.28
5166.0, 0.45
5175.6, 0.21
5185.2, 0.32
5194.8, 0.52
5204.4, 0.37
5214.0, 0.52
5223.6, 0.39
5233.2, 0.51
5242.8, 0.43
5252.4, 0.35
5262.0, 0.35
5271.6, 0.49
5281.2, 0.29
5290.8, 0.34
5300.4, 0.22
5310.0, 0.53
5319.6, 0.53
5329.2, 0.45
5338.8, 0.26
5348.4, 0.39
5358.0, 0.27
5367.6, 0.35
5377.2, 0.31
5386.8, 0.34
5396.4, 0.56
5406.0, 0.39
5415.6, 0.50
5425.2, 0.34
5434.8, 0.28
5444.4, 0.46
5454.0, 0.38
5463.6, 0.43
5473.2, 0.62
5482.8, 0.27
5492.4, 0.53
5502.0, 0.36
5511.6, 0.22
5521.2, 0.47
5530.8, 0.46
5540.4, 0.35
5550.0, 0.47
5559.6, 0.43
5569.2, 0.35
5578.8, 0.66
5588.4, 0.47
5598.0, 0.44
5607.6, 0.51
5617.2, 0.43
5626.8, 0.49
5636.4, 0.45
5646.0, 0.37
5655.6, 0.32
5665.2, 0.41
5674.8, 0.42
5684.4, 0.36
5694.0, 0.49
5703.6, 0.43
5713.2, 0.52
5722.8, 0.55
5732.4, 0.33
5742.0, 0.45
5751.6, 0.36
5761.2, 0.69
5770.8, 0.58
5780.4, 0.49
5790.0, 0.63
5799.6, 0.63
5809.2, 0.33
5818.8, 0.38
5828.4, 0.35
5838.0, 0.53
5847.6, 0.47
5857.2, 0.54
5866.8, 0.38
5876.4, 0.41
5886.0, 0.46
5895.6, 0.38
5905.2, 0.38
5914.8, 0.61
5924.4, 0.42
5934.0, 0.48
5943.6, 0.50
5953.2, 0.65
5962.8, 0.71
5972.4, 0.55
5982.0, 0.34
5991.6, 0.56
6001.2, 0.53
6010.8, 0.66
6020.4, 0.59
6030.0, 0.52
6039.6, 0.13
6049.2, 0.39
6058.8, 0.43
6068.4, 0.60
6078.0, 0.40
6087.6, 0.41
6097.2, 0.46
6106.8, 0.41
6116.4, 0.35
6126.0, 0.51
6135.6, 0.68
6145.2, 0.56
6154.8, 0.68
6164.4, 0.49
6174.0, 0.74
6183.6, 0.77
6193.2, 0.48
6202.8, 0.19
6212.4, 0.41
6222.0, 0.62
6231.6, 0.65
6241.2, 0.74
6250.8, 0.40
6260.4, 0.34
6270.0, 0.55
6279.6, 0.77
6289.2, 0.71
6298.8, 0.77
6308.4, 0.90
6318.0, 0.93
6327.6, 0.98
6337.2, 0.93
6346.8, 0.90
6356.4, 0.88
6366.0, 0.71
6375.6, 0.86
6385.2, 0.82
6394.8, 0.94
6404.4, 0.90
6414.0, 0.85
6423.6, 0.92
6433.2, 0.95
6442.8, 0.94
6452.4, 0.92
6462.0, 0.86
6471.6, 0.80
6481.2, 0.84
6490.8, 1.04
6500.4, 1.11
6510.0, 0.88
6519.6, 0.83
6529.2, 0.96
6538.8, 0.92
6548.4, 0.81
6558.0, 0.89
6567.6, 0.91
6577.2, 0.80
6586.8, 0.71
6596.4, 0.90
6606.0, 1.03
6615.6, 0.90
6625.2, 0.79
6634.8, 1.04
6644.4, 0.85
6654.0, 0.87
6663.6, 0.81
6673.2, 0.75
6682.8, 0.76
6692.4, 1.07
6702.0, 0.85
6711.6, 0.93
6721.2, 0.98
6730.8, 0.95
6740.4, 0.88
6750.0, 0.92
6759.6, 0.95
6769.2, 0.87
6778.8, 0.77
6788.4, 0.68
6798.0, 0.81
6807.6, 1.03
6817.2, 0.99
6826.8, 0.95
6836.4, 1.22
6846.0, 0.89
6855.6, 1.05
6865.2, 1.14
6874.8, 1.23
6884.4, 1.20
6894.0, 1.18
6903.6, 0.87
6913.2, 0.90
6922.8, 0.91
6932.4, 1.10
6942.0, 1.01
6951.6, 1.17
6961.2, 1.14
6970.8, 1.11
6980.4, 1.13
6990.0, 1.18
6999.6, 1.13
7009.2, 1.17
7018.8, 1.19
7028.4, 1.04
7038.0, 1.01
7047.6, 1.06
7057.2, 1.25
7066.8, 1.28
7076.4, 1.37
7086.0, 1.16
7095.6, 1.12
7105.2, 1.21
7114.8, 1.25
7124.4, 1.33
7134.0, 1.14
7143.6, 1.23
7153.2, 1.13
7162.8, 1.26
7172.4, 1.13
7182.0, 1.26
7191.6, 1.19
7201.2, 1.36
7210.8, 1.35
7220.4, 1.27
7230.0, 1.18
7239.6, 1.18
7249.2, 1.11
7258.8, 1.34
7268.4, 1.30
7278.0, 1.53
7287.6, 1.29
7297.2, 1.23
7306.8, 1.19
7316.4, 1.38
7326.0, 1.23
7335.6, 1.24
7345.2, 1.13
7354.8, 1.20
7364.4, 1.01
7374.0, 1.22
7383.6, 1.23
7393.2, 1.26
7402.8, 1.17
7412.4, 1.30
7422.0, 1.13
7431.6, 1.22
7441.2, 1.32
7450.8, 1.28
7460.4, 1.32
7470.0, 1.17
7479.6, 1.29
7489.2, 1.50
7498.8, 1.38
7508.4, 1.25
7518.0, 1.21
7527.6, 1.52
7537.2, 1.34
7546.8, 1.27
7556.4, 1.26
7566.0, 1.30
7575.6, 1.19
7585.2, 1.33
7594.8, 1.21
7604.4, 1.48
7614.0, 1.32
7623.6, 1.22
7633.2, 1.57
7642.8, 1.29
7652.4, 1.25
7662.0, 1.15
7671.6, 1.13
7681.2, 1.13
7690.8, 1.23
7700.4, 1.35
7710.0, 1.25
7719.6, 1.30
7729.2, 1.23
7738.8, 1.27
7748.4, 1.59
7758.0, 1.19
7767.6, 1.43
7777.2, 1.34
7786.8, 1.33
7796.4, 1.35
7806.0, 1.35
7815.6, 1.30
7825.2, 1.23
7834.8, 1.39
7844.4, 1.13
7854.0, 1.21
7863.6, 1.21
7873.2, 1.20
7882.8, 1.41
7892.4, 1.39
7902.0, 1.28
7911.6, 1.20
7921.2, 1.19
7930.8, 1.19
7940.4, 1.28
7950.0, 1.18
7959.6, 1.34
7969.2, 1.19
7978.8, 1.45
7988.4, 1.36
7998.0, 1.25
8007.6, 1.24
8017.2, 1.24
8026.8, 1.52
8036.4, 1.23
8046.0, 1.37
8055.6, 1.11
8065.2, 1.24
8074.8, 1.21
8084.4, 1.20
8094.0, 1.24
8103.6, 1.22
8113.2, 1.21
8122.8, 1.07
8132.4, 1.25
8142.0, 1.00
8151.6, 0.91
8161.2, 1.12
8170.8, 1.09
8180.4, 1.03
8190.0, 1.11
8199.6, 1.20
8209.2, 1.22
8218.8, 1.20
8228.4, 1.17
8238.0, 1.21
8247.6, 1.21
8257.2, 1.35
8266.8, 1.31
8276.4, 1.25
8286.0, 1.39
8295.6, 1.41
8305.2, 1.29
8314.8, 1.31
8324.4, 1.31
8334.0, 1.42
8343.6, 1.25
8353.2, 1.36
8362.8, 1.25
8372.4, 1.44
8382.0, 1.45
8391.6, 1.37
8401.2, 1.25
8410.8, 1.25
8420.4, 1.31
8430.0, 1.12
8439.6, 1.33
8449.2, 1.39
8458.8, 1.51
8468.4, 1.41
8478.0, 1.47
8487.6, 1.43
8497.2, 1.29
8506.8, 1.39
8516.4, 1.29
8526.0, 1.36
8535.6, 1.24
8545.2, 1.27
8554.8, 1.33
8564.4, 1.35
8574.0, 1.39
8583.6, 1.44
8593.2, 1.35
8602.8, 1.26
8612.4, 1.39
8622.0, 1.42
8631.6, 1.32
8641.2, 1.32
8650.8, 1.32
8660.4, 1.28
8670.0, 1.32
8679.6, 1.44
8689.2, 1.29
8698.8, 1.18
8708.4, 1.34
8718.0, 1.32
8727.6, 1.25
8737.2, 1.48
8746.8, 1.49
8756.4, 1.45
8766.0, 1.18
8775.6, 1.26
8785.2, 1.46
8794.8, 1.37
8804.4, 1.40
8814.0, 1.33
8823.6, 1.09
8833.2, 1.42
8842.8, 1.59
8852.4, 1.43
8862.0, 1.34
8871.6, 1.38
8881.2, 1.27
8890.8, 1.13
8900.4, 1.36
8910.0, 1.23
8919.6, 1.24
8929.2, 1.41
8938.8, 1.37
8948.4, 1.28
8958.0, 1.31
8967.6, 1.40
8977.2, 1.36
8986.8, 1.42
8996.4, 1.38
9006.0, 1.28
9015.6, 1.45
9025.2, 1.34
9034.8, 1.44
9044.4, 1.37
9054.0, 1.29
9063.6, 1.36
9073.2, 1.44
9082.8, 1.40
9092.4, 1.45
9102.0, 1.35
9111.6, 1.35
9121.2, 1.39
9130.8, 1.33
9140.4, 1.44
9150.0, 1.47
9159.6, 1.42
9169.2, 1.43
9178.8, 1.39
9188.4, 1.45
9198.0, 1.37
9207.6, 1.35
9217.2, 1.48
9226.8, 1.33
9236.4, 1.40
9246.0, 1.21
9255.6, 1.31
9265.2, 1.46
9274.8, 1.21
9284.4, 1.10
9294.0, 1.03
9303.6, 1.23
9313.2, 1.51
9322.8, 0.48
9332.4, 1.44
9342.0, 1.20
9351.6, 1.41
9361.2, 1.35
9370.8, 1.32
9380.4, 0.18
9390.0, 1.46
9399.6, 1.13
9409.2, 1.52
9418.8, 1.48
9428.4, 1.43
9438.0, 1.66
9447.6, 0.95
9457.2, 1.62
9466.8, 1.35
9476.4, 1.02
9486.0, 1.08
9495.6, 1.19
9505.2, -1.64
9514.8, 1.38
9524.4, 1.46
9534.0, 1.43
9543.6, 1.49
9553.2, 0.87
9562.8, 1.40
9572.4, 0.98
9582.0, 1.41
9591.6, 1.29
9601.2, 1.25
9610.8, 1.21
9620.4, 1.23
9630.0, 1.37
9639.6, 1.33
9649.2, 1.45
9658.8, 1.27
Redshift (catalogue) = 0.577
